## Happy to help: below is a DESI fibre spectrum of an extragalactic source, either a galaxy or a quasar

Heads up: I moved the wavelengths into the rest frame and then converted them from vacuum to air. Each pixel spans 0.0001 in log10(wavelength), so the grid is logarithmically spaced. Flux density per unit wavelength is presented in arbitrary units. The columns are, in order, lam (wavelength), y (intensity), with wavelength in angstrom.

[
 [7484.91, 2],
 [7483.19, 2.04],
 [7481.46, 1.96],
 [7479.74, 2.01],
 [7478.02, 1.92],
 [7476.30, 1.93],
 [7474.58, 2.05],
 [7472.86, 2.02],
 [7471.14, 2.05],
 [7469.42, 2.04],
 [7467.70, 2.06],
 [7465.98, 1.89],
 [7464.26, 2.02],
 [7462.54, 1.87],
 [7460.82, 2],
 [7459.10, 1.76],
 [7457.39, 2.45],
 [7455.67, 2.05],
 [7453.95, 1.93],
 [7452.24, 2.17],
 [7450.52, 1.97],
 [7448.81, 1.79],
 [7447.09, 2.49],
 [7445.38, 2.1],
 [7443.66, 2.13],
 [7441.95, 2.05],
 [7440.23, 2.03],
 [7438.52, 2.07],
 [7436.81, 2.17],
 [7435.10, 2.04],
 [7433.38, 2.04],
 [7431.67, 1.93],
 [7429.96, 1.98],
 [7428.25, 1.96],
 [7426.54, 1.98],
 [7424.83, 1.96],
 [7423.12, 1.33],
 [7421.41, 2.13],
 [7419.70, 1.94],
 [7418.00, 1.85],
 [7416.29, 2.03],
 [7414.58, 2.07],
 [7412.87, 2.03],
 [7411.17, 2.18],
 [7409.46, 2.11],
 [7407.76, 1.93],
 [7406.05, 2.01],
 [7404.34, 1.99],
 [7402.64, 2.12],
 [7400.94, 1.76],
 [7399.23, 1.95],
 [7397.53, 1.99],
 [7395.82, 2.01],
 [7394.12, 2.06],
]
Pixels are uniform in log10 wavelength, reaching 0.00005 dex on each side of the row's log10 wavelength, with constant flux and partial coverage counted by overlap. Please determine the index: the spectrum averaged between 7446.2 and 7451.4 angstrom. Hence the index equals 2.08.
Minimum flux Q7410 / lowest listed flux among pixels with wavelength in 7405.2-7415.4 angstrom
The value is 1.93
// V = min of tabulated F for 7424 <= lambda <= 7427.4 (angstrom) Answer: 1.96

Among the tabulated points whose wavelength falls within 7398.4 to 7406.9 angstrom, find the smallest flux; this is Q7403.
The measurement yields 1.76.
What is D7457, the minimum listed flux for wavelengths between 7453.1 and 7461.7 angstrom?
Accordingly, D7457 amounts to 1.76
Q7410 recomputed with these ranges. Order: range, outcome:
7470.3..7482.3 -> 1.92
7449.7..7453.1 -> 1.97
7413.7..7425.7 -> 1.33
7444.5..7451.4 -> 1.79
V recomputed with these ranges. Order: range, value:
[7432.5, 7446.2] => 2.03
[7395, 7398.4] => 1.99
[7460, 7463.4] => 1.87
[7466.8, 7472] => 2.04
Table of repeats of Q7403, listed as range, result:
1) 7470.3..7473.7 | 2.02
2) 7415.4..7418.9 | 1.85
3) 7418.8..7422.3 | 1.94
